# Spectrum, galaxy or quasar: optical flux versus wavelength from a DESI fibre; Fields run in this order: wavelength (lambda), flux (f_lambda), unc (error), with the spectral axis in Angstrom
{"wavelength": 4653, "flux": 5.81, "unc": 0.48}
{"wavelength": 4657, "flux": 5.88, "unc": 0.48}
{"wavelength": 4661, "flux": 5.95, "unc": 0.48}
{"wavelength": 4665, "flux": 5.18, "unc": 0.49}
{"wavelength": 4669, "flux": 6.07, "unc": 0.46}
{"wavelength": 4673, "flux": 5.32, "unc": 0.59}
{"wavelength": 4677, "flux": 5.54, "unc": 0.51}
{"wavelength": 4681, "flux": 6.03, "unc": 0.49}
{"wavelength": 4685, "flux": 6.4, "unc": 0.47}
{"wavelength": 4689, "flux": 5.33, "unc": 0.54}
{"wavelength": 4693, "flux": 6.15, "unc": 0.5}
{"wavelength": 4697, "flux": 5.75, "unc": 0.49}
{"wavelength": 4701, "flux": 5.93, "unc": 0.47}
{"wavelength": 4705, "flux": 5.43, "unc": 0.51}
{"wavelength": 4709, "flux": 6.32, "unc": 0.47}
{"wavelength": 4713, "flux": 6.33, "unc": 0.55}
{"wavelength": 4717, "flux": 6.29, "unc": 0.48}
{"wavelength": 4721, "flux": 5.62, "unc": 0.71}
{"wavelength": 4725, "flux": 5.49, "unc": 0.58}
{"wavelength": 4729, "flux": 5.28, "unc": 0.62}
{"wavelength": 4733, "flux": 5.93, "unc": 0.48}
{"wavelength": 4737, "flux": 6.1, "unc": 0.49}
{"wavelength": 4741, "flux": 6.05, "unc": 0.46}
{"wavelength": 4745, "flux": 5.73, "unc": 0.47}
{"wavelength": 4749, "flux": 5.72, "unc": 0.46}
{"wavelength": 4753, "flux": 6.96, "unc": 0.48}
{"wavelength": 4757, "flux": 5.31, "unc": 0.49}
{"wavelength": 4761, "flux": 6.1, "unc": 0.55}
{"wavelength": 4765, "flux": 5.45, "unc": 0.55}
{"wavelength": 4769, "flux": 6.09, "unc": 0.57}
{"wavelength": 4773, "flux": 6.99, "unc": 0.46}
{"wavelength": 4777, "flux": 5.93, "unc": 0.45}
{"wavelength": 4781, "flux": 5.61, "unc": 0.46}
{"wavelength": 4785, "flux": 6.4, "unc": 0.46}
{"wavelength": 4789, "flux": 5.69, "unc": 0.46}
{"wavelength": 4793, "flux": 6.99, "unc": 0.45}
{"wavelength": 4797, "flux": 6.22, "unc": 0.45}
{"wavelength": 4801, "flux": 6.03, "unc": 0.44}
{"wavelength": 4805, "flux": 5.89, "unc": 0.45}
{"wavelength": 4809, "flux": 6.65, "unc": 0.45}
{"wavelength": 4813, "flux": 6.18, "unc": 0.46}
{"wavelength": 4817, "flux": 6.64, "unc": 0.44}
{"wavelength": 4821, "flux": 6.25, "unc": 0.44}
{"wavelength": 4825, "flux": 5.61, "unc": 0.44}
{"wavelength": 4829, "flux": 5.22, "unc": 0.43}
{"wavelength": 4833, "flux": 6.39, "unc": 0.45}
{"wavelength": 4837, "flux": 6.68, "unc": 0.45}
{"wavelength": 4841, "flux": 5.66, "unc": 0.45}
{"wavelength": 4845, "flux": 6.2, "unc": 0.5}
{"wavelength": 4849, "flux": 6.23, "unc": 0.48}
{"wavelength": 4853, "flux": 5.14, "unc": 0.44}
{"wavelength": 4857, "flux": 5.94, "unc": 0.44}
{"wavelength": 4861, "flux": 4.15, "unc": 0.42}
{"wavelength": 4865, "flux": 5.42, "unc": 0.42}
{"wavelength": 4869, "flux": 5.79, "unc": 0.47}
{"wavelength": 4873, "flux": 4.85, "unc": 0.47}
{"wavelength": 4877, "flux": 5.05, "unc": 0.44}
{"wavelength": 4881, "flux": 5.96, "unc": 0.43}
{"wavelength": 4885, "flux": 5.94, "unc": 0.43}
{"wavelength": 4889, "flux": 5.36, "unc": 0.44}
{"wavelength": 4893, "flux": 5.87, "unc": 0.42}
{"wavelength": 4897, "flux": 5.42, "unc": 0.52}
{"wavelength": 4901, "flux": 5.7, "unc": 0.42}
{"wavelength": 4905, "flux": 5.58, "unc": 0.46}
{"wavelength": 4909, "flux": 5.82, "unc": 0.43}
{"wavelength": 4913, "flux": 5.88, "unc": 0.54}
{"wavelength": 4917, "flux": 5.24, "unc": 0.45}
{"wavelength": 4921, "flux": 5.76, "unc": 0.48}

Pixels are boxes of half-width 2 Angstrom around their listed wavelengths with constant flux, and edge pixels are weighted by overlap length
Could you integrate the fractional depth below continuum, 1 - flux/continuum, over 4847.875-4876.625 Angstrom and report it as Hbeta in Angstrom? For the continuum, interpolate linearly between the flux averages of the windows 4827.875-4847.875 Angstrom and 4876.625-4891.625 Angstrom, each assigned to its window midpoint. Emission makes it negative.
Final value 2.63 Angstrom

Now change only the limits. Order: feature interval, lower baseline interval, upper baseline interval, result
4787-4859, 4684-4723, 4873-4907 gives -4.9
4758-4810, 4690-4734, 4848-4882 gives -4.8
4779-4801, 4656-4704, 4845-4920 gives -2.0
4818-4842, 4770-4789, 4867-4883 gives -1.0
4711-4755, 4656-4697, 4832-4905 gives -1.6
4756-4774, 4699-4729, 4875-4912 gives -0.5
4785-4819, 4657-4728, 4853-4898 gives -4.3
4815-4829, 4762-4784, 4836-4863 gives -0.5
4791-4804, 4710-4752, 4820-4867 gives -1.3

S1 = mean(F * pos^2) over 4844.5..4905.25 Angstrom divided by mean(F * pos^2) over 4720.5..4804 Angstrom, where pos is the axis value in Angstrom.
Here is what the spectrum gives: 0.97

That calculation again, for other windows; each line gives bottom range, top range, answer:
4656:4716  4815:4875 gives 1.05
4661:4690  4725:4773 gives 1.07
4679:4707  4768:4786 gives 1.10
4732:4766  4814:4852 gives 1.06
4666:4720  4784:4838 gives 1.10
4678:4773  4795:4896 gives 1.03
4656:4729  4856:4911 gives 1.02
